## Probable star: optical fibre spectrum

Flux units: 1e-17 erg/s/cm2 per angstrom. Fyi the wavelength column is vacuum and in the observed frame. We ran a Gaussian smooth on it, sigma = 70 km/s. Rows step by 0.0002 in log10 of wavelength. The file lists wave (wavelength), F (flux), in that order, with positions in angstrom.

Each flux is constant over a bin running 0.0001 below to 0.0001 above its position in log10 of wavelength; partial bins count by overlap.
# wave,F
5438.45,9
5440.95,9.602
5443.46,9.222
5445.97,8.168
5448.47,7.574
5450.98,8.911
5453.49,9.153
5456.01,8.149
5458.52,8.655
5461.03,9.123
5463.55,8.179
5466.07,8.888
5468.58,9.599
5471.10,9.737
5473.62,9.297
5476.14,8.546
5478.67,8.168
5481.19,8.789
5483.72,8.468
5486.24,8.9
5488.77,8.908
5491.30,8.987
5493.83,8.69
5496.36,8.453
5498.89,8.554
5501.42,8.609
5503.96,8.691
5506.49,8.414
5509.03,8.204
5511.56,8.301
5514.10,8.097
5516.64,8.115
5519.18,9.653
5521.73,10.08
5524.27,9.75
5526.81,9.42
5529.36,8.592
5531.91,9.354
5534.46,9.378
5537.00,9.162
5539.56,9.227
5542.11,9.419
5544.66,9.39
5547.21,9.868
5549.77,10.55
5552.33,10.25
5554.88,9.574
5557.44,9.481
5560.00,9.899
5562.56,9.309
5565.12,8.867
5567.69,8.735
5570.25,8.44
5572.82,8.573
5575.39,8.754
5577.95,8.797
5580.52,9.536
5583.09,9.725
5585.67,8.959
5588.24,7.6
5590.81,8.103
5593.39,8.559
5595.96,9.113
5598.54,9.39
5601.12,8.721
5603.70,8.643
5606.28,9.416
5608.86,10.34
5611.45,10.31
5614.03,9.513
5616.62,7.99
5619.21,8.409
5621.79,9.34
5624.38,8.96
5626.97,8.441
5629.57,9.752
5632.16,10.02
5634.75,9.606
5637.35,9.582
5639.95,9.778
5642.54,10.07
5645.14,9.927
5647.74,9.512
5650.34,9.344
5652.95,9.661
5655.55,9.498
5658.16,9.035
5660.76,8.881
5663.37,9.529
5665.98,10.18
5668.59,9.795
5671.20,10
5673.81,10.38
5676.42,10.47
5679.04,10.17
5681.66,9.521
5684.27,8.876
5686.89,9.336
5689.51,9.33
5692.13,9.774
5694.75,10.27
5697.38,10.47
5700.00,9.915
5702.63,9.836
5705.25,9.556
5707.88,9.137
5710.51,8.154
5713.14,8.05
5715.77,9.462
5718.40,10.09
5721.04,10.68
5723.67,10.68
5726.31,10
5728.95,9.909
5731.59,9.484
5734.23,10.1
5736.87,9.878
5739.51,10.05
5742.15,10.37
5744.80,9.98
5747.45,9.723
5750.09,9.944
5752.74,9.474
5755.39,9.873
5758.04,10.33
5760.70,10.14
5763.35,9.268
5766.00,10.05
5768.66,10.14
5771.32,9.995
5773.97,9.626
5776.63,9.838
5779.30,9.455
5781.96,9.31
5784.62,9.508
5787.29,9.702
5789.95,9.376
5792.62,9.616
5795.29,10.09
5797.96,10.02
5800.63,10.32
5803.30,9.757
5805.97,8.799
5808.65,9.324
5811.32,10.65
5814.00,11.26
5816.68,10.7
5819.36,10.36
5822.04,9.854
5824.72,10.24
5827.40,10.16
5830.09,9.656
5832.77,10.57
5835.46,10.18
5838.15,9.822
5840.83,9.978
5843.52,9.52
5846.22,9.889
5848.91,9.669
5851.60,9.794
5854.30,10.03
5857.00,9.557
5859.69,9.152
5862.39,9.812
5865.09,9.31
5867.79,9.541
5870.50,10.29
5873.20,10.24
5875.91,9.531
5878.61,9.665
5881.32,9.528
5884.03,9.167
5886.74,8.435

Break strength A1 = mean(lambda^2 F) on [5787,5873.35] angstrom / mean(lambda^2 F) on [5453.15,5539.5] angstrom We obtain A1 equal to 1.26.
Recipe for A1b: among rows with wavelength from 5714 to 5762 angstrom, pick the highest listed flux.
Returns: 10.68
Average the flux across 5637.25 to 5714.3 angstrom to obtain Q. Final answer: 9.6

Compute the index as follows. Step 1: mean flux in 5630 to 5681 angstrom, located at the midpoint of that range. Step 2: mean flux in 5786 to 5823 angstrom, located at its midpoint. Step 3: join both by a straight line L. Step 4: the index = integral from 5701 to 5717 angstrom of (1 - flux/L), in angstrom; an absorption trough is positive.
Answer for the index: 1.3 angstrom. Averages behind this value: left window 9.76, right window 9.99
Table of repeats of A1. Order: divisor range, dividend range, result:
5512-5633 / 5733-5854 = 1.17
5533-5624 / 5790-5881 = 1.18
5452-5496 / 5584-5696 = 1.13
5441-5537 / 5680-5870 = 1.23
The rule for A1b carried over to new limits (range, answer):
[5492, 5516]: 8.691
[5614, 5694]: 10.47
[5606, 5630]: 10.34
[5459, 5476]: 9.737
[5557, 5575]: 9.899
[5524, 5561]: 10.55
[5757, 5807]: 10.33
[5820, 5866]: 10.57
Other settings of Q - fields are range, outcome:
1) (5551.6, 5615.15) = 9.13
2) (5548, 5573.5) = 9.39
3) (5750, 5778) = 9.87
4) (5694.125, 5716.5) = 9.4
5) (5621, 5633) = 9.27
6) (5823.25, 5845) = 10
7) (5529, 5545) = 9.24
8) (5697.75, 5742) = 9.72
